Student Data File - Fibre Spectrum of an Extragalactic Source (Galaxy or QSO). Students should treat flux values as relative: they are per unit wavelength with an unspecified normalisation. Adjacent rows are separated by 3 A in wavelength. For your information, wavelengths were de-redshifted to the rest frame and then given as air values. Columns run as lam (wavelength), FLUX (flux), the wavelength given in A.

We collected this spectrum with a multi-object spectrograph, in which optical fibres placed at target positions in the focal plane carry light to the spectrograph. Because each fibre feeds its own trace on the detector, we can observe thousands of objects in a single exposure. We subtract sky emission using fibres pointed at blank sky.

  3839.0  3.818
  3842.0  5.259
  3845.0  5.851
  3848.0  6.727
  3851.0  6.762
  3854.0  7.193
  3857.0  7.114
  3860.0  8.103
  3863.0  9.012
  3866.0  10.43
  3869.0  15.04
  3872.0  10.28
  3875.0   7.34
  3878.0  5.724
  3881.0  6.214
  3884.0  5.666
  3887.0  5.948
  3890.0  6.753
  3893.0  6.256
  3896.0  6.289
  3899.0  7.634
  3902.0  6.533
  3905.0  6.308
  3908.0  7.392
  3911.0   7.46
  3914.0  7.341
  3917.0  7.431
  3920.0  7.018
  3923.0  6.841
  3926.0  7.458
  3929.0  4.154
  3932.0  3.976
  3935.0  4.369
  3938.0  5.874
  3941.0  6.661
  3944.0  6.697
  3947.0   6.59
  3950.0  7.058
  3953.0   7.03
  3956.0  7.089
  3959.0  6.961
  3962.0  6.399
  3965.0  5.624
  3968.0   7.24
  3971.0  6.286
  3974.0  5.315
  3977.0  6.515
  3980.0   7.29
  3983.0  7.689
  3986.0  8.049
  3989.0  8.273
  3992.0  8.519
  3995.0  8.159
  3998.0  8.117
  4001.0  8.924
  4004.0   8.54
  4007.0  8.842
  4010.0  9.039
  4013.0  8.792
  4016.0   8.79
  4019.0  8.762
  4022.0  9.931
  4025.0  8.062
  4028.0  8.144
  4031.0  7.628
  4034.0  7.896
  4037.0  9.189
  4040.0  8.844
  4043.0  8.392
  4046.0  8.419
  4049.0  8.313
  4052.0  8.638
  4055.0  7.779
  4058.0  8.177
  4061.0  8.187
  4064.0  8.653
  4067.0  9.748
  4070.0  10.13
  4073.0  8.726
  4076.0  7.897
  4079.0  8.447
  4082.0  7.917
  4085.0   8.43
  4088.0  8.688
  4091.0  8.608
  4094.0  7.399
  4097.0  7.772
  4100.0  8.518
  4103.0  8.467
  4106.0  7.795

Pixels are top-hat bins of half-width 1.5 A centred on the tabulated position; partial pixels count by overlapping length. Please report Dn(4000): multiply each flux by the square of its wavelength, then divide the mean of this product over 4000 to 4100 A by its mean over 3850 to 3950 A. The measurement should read 1.3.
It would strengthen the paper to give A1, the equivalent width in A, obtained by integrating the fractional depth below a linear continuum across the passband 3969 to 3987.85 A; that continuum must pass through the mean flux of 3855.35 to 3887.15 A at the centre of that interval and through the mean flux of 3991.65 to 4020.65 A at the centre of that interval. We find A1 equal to 3.7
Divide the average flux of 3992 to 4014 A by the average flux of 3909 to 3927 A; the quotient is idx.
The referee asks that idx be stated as 1.2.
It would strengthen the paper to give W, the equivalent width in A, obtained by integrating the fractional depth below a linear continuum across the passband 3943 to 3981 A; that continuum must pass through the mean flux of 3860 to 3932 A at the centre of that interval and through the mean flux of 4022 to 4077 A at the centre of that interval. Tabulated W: 6.0 A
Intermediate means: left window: 7.36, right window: 8.53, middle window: 6.61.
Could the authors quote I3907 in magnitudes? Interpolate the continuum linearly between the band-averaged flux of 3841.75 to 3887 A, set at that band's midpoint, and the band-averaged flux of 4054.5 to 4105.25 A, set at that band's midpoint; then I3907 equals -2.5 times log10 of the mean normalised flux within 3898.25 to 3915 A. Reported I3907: 0.12 mag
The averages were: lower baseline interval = 7.79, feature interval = 7.08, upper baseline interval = 8.45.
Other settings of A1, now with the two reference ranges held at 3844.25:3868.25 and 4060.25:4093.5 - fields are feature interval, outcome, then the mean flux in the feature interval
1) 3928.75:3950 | 6.59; 5.66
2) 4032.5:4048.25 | -0.01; 8.54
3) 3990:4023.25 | -1.29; 8.75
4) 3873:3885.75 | 2.58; 6.39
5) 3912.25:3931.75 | 3.84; 6.54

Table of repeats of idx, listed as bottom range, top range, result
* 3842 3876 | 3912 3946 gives 0.74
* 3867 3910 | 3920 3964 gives 0.84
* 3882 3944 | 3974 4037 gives 1.29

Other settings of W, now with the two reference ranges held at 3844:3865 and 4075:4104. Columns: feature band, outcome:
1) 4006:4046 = -3.23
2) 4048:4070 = -1.38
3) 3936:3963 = 3.64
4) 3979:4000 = -0.54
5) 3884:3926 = 3.93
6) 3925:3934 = 3.07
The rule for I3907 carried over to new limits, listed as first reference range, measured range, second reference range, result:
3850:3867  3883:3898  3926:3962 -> 0.174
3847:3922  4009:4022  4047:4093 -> -0.091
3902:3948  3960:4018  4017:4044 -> 0.002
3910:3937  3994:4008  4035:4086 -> -0.132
